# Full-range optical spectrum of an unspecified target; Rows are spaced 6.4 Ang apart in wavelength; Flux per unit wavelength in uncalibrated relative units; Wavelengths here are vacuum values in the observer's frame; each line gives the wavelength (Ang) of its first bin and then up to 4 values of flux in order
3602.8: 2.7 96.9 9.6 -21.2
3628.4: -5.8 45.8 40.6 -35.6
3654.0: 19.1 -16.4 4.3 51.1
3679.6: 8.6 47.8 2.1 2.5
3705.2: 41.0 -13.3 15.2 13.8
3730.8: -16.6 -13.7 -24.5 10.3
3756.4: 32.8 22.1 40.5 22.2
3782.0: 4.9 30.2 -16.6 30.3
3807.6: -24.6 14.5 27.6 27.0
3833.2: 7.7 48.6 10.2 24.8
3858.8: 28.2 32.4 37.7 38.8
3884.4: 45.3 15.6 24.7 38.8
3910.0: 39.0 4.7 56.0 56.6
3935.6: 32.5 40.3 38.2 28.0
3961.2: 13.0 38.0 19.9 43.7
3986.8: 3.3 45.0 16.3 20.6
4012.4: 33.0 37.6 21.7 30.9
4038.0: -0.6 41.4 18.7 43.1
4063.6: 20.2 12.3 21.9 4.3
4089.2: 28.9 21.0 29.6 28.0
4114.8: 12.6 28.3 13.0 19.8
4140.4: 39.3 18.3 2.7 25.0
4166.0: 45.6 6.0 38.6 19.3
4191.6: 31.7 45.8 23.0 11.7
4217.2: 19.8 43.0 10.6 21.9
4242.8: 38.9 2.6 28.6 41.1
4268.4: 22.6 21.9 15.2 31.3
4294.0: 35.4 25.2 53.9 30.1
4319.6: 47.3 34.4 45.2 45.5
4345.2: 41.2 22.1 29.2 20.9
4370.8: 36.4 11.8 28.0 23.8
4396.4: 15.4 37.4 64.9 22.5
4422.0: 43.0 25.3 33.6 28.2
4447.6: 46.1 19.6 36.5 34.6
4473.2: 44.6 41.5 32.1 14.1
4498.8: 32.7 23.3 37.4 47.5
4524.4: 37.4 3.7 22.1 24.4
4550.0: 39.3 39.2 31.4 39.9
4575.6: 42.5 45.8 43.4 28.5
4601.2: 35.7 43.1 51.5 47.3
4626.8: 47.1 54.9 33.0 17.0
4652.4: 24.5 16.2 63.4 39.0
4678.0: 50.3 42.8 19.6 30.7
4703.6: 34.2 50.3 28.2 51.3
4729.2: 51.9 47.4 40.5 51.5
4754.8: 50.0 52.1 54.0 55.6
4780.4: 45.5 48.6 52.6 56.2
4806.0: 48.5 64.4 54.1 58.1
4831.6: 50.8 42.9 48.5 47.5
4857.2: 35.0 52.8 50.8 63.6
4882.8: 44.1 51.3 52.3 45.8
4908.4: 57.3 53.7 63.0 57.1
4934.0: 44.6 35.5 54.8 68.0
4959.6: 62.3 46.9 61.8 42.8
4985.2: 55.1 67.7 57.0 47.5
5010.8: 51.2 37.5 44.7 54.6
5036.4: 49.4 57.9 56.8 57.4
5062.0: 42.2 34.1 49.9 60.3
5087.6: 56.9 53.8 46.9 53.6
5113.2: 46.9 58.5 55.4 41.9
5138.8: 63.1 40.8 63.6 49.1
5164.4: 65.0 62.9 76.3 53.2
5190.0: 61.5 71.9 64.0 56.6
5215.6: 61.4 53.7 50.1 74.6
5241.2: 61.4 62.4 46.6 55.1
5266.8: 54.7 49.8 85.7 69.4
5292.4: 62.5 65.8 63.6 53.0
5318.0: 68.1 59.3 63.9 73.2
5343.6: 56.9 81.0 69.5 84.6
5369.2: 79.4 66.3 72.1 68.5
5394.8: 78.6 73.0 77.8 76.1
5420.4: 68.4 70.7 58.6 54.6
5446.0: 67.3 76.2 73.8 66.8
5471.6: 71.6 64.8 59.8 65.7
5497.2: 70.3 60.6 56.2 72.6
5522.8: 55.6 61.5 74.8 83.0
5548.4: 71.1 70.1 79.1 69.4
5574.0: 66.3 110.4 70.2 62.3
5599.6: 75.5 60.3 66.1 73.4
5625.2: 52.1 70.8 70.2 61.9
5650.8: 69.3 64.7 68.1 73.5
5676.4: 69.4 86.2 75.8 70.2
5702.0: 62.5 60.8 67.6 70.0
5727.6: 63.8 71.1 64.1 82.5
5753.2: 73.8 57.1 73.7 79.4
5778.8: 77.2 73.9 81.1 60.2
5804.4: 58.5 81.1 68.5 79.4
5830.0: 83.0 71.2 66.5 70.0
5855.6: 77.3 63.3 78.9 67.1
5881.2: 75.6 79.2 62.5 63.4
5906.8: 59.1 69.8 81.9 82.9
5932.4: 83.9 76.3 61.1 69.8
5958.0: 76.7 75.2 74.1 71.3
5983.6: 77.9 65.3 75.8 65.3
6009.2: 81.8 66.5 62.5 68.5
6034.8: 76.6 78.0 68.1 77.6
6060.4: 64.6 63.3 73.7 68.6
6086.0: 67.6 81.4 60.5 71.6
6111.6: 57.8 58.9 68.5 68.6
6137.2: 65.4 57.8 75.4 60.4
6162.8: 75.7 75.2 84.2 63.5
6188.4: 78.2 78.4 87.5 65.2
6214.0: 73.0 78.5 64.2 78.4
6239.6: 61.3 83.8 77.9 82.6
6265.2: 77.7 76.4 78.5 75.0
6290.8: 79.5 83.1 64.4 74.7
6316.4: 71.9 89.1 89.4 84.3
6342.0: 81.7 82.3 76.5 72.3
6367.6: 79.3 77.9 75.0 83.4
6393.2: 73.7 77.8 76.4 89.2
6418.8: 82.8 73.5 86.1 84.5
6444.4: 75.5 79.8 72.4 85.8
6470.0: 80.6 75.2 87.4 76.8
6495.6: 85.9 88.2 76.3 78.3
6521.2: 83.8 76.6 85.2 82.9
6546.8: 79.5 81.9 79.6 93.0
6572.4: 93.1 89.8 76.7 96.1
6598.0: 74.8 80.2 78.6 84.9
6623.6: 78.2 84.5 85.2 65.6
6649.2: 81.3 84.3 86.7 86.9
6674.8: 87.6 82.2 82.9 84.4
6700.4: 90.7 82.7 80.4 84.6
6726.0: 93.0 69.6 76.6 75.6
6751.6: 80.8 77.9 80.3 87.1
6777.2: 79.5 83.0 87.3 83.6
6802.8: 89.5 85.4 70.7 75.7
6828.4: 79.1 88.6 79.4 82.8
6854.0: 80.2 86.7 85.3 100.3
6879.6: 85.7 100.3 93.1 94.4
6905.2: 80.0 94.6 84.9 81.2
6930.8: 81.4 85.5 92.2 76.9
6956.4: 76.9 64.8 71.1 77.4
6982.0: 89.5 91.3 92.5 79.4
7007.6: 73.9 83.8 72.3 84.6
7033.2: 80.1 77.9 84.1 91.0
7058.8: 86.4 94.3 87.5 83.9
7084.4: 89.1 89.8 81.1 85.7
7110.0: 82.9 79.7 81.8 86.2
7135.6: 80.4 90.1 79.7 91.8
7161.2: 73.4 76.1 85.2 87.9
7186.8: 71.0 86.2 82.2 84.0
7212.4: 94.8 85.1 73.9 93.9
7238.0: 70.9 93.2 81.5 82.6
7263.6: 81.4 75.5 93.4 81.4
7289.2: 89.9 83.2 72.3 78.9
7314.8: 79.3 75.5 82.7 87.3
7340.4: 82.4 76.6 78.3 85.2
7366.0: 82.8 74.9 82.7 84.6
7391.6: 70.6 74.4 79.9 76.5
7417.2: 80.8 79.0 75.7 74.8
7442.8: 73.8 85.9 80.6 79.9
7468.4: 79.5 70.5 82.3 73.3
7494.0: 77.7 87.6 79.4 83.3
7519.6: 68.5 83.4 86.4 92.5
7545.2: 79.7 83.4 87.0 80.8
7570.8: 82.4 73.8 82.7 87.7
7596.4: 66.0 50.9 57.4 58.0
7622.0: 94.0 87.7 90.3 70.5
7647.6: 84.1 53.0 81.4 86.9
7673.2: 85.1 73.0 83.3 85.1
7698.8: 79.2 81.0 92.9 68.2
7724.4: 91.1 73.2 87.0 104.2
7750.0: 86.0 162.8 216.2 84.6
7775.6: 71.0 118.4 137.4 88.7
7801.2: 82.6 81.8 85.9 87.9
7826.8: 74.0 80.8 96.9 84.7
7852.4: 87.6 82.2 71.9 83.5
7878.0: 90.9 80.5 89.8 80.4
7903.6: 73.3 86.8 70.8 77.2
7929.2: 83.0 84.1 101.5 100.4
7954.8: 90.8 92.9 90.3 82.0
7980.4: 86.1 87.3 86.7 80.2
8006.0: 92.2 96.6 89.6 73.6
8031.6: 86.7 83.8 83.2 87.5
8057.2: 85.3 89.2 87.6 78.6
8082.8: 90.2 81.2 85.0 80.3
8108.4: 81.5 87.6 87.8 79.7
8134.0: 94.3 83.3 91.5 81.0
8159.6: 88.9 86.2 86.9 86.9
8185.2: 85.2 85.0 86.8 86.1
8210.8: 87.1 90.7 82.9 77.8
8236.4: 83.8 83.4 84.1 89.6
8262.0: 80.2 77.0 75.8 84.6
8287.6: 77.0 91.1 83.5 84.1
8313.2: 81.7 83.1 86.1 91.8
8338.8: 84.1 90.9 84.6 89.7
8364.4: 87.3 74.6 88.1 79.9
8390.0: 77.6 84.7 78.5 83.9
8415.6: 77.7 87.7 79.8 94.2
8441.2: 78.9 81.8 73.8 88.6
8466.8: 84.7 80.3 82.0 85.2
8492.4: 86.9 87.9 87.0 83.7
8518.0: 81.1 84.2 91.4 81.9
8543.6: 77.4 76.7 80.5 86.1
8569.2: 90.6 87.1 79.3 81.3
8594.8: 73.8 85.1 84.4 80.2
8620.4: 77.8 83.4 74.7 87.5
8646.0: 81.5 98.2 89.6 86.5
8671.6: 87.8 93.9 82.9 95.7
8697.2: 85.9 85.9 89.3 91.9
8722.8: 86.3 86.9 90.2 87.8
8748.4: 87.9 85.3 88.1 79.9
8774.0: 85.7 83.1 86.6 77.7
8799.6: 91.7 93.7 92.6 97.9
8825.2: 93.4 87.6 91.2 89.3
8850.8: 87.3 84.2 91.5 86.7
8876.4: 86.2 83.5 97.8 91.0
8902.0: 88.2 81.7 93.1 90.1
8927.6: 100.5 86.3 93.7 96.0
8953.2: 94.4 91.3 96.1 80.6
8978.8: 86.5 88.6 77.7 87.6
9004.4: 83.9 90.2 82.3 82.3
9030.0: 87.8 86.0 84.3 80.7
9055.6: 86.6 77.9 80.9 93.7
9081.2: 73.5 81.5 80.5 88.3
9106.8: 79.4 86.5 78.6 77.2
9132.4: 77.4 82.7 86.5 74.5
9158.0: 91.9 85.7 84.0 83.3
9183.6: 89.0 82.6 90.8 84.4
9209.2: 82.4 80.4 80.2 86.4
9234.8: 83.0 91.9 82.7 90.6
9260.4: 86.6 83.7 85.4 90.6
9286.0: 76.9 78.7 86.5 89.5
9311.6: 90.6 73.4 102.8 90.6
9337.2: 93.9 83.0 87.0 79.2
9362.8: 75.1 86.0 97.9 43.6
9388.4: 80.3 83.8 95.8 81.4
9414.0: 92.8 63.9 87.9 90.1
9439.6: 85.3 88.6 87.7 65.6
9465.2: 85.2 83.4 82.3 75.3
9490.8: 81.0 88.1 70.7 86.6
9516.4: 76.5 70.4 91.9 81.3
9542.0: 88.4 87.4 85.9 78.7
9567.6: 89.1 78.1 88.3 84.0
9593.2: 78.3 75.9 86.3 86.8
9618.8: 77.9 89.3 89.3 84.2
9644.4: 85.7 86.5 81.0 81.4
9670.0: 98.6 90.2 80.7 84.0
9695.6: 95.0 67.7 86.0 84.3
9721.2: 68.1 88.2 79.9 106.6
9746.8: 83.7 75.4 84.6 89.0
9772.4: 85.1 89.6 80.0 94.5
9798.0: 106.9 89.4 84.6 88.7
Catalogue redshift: 0.182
